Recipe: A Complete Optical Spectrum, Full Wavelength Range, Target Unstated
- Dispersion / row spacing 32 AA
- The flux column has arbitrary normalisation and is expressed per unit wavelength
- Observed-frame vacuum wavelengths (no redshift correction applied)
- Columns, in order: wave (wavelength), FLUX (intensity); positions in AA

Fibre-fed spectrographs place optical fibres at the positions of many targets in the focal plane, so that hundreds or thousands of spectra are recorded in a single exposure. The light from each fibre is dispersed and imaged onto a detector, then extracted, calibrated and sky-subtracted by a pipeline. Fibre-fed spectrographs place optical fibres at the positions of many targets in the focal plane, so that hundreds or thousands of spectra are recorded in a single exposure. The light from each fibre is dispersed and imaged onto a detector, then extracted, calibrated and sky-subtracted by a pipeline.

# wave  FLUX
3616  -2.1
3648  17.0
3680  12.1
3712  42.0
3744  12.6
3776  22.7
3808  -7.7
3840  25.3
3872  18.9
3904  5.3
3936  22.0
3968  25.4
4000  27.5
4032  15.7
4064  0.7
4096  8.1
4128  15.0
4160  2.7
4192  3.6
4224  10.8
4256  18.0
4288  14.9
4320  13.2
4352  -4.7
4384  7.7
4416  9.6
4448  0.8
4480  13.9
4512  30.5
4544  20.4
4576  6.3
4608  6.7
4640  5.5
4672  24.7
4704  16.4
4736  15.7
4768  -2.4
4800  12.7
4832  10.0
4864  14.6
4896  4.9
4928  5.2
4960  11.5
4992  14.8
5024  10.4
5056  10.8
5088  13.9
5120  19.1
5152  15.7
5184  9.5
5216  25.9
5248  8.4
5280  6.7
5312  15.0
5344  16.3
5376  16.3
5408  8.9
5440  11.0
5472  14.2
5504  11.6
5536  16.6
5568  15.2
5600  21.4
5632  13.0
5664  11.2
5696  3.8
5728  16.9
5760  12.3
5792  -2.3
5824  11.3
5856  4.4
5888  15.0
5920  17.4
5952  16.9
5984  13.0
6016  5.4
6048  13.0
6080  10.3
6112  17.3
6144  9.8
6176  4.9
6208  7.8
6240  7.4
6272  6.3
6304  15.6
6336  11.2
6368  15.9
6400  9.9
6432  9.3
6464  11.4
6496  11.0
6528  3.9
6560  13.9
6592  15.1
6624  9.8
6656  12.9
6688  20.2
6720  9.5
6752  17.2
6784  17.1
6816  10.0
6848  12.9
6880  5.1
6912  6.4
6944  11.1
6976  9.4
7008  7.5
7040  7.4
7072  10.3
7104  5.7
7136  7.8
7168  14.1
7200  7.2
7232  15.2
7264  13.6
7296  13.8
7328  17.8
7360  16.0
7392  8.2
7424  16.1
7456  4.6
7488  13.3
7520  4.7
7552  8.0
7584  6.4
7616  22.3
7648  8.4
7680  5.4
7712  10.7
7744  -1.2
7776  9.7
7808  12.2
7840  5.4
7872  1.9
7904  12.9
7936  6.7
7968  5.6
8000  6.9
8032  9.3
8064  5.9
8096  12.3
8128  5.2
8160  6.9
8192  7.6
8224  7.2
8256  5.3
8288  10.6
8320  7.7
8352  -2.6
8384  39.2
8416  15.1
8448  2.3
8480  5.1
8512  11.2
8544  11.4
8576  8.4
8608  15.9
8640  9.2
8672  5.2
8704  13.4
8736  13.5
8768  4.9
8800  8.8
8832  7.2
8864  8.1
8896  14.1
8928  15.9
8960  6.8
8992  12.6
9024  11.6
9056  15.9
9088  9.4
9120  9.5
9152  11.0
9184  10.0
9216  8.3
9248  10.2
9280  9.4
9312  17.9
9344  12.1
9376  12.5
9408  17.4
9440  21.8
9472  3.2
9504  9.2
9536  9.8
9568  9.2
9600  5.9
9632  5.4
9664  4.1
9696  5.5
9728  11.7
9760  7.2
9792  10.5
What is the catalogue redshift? 1.25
